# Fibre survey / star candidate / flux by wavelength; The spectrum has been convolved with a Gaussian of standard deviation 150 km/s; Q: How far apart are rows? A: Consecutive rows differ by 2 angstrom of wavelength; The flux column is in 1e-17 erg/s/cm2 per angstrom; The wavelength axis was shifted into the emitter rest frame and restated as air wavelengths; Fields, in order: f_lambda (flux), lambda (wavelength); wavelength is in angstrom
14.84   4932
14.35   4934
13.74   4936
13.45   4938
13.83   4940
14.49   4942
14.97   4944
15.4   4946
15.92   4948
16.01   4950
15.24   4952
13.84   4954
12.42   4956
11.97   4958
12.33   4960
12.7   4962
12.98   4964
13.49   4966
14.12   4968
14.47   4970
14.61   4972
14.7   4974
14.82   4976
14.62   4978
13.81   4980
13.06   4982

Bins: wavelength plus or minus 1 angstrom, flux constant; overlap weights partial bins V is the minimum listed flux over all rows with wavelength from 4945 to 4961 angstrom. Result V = 11.97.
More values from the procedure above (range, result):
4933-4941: 13.45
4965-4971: 13.49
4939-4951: 13.83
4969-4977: 14.47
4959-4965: 12.33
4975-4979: 14.62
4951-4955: 13.84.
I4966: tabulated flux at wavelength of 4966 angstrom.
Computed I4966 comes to 13.49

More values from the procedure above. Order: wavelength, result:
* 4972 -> 14.61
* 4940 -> 13.83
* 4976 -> 14.82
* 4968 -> 14.12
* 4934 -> 14.35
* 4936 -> 13.74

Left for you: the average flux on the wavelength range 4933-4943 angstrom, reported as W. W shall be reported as 14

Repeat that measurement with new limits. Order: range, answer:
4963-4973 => 13.9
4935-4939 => 13.6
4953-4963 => 12.7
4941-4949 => 15.2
